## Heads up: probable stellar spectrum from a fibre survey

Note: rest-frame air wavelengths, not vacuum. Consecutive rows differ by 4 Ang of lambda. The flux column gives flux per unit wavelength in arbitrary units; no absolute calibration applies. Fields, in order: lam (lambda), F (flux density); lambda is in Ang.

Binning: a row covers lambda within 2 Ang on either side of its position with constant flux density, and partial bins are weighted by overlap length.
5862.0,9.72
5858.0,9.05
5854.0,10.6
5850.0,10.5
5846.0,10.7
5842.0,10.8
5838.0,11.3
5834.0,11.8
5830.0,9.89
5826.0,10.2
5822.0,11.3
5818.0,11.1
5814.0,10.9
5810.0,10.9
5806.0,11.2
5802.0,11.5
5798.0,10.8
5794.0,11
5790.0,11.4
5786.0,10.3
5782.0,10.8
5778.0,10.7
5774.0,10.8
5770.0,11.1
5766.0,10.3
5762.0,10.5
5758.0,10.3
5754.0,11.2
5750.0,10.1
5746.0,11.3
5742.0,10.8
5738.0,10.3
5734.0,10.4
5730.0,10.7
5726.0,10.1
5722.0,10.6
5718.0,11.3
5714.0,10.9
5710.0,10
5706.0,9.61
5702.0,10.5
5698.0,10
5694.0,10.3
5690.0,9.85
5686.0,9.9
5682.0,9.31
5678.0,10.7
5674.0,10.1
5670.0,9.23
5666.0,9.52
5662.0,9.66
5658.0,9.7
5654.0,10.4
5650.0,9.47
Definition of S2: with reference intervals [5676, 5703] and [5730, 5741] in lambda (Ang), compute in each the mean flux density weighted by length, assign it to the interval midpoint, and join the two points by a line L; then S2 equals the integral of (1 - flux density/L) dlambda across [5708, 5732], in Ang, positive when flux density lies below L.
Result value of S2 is -0.64 Ang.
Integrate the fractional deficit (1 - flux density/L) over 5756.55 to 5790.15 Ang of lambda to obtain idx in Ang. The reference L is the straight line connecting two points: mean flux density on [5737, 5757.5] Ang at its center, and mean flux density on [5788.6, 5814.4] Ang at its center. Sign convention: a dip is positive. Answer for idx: 0.8 Ang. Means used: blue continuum 10.7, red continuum 11.1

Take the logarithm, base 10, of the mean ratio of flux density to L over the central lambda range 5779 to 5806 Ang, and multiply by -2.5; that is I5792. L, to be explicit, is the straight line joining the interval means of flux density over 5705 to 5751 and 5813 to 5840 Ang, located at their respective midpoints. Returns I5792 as -0.02 mag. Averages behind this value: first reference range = 10.5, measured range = 11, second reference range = 10.9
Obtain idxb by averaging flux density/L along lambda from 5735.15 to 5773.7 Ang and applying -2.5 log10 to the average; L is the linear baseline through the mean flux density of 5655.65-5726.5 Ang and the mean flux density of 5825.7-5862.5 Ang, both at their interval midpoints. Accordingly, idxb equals -0.04 mag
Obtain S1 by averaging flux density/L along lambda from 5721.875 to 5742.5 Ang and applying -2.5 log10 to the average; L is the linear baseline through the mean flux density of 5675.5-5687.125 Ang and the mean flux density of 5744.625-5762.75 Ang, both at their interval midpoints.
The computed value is 0.00 mag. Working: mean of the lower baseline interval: 9.98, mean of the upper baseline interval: 10.7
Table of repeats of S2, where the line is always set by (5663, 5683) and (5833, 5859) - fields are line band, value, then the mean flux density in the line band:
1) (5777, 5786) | -0.26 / 10.7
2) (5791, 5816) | -1.41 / 11.1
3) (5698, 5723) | -1.14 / 10.4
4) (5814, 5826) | -0.48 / 11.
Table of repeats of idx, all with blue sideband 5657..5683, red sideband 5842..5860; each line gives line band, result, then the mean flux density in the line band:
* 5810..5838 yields -1.9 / 10.9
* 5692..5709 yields -0.4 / 10.1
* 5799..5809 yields -1.1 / 11.2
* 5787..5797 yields -0.9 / 11.1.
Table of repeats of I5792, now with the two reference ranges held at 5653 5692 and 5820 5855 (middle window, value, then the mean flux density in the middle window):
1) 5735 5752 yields -0.04 mag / 10.6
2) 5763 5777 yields -0.03 mag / 10.7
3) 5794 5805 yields -0.06 mag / 11.1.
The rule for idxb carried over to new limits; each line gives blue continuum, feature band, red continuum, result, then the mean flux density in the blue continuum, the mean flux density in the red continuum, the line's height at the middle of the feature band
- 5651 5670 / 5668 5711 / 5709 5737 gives 0.019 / 9.74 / 10.6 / 10.1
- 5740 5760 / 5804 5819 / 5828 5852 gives -0.022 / 10.7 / 10.8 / 10.8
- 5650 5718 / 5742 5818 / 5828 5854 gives -0.035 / 10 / 10.8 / 10.5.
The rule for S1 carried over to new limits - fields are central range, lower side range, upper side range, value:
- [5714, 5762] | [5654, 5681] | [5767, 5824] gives -0.02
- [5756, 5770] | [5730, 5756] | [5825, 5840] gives 0.03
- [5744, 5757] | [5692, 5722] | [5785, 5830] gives -0.02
